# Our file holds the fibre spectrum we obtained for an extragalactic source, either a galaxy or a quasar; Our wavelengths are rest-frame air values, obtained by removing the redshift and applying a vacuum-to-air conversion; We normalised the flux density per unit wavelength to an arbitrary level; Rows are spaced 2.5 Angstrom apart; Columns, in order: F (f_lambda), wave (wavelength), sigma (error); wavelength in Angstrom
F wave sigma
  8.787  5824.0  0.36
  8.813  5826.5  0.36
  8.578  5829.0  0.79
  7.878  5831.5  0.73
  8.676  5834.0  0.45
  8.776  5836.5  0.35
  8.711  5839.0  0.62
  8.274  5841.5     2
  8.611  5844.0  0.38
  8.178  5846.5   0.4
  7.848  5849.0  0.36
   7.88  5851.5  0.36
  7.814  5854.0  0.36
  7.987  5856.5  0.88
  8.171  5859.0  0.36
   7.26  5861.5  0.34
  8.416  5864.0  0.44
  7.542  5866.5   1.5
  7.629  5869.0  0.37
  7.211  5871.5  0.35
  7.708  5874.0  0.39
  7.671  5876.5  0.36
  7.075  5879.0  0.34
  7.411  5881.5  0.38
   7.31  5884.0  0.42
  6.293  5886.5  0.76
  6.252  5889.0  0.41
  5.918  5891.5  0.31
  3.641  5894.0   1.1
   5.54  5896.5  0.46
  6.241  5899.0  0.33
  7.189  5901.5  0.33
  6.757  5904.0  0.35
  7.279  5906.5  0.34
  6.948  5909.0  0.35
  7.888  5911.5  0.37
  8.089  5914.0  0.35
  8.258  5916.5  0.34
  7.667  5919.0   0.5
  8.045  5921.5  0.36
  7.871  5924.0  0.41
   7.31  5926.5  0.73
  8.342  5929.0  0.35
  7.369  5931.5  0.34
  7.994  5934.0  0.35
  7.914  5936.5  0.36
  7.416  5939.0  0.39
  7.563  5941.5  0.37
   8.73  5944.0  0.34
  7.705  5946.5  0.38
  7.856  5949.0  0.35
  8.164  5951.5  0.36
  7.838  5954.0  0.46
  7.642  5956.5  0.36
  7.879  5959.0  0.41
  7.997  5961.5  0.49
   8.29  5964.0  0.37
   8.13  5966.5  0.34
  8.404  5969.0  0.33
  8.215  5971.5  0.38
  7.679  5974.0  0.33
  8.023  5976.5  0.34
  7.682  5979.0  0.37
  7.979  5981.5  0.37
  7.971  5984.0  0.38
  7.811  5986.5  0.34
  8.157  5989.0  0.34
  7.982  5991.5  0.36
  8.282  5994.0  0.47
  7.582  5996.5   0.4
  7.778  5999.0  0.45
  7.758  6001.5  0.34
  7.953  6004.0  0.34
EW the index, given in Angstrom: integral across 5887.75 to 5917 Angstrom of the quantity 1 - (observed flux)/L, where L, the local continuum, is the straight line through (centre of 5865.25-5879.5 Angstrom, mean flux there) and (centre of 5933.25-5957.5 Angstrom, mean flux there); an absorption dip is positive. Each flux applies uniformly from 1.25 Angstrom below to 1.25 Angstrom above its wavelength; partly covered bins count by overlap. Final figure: 3.9 Angstrom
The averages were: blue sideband 7.49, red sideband 7.88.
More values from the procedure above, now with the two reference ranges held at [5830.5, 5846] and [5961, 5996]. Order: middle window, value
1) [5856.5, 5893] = 4.77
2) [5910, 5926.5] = 0.65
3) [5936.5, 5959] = 0.73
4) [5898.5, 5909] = 1.72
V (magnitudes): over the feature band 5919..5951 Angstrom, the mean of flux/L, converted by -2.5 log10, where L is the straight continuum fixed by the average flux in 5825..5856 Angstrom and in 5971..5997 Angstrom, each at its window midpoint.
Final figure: 0.032 mag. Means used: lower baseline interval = 8.33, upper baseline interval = 7.94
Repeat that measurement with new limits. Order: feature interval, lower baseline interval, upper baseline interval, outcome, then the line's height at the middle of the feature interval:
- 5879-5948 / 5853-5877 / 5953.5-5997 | 0.09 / 7.85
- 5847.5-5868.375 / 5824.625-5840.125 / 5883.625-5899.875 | -0.07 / 7.38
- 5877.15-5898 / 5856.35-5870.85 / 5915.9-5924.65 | 0.25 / 7.86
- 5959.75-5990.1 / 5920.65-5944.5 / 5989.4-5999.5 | -0.02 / 7.9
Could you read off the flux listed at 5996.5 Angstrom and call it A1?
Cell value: 7.582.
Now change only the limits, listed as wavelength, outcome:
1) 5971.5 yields 8.215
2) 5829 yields 8.578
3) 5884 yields 7.31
